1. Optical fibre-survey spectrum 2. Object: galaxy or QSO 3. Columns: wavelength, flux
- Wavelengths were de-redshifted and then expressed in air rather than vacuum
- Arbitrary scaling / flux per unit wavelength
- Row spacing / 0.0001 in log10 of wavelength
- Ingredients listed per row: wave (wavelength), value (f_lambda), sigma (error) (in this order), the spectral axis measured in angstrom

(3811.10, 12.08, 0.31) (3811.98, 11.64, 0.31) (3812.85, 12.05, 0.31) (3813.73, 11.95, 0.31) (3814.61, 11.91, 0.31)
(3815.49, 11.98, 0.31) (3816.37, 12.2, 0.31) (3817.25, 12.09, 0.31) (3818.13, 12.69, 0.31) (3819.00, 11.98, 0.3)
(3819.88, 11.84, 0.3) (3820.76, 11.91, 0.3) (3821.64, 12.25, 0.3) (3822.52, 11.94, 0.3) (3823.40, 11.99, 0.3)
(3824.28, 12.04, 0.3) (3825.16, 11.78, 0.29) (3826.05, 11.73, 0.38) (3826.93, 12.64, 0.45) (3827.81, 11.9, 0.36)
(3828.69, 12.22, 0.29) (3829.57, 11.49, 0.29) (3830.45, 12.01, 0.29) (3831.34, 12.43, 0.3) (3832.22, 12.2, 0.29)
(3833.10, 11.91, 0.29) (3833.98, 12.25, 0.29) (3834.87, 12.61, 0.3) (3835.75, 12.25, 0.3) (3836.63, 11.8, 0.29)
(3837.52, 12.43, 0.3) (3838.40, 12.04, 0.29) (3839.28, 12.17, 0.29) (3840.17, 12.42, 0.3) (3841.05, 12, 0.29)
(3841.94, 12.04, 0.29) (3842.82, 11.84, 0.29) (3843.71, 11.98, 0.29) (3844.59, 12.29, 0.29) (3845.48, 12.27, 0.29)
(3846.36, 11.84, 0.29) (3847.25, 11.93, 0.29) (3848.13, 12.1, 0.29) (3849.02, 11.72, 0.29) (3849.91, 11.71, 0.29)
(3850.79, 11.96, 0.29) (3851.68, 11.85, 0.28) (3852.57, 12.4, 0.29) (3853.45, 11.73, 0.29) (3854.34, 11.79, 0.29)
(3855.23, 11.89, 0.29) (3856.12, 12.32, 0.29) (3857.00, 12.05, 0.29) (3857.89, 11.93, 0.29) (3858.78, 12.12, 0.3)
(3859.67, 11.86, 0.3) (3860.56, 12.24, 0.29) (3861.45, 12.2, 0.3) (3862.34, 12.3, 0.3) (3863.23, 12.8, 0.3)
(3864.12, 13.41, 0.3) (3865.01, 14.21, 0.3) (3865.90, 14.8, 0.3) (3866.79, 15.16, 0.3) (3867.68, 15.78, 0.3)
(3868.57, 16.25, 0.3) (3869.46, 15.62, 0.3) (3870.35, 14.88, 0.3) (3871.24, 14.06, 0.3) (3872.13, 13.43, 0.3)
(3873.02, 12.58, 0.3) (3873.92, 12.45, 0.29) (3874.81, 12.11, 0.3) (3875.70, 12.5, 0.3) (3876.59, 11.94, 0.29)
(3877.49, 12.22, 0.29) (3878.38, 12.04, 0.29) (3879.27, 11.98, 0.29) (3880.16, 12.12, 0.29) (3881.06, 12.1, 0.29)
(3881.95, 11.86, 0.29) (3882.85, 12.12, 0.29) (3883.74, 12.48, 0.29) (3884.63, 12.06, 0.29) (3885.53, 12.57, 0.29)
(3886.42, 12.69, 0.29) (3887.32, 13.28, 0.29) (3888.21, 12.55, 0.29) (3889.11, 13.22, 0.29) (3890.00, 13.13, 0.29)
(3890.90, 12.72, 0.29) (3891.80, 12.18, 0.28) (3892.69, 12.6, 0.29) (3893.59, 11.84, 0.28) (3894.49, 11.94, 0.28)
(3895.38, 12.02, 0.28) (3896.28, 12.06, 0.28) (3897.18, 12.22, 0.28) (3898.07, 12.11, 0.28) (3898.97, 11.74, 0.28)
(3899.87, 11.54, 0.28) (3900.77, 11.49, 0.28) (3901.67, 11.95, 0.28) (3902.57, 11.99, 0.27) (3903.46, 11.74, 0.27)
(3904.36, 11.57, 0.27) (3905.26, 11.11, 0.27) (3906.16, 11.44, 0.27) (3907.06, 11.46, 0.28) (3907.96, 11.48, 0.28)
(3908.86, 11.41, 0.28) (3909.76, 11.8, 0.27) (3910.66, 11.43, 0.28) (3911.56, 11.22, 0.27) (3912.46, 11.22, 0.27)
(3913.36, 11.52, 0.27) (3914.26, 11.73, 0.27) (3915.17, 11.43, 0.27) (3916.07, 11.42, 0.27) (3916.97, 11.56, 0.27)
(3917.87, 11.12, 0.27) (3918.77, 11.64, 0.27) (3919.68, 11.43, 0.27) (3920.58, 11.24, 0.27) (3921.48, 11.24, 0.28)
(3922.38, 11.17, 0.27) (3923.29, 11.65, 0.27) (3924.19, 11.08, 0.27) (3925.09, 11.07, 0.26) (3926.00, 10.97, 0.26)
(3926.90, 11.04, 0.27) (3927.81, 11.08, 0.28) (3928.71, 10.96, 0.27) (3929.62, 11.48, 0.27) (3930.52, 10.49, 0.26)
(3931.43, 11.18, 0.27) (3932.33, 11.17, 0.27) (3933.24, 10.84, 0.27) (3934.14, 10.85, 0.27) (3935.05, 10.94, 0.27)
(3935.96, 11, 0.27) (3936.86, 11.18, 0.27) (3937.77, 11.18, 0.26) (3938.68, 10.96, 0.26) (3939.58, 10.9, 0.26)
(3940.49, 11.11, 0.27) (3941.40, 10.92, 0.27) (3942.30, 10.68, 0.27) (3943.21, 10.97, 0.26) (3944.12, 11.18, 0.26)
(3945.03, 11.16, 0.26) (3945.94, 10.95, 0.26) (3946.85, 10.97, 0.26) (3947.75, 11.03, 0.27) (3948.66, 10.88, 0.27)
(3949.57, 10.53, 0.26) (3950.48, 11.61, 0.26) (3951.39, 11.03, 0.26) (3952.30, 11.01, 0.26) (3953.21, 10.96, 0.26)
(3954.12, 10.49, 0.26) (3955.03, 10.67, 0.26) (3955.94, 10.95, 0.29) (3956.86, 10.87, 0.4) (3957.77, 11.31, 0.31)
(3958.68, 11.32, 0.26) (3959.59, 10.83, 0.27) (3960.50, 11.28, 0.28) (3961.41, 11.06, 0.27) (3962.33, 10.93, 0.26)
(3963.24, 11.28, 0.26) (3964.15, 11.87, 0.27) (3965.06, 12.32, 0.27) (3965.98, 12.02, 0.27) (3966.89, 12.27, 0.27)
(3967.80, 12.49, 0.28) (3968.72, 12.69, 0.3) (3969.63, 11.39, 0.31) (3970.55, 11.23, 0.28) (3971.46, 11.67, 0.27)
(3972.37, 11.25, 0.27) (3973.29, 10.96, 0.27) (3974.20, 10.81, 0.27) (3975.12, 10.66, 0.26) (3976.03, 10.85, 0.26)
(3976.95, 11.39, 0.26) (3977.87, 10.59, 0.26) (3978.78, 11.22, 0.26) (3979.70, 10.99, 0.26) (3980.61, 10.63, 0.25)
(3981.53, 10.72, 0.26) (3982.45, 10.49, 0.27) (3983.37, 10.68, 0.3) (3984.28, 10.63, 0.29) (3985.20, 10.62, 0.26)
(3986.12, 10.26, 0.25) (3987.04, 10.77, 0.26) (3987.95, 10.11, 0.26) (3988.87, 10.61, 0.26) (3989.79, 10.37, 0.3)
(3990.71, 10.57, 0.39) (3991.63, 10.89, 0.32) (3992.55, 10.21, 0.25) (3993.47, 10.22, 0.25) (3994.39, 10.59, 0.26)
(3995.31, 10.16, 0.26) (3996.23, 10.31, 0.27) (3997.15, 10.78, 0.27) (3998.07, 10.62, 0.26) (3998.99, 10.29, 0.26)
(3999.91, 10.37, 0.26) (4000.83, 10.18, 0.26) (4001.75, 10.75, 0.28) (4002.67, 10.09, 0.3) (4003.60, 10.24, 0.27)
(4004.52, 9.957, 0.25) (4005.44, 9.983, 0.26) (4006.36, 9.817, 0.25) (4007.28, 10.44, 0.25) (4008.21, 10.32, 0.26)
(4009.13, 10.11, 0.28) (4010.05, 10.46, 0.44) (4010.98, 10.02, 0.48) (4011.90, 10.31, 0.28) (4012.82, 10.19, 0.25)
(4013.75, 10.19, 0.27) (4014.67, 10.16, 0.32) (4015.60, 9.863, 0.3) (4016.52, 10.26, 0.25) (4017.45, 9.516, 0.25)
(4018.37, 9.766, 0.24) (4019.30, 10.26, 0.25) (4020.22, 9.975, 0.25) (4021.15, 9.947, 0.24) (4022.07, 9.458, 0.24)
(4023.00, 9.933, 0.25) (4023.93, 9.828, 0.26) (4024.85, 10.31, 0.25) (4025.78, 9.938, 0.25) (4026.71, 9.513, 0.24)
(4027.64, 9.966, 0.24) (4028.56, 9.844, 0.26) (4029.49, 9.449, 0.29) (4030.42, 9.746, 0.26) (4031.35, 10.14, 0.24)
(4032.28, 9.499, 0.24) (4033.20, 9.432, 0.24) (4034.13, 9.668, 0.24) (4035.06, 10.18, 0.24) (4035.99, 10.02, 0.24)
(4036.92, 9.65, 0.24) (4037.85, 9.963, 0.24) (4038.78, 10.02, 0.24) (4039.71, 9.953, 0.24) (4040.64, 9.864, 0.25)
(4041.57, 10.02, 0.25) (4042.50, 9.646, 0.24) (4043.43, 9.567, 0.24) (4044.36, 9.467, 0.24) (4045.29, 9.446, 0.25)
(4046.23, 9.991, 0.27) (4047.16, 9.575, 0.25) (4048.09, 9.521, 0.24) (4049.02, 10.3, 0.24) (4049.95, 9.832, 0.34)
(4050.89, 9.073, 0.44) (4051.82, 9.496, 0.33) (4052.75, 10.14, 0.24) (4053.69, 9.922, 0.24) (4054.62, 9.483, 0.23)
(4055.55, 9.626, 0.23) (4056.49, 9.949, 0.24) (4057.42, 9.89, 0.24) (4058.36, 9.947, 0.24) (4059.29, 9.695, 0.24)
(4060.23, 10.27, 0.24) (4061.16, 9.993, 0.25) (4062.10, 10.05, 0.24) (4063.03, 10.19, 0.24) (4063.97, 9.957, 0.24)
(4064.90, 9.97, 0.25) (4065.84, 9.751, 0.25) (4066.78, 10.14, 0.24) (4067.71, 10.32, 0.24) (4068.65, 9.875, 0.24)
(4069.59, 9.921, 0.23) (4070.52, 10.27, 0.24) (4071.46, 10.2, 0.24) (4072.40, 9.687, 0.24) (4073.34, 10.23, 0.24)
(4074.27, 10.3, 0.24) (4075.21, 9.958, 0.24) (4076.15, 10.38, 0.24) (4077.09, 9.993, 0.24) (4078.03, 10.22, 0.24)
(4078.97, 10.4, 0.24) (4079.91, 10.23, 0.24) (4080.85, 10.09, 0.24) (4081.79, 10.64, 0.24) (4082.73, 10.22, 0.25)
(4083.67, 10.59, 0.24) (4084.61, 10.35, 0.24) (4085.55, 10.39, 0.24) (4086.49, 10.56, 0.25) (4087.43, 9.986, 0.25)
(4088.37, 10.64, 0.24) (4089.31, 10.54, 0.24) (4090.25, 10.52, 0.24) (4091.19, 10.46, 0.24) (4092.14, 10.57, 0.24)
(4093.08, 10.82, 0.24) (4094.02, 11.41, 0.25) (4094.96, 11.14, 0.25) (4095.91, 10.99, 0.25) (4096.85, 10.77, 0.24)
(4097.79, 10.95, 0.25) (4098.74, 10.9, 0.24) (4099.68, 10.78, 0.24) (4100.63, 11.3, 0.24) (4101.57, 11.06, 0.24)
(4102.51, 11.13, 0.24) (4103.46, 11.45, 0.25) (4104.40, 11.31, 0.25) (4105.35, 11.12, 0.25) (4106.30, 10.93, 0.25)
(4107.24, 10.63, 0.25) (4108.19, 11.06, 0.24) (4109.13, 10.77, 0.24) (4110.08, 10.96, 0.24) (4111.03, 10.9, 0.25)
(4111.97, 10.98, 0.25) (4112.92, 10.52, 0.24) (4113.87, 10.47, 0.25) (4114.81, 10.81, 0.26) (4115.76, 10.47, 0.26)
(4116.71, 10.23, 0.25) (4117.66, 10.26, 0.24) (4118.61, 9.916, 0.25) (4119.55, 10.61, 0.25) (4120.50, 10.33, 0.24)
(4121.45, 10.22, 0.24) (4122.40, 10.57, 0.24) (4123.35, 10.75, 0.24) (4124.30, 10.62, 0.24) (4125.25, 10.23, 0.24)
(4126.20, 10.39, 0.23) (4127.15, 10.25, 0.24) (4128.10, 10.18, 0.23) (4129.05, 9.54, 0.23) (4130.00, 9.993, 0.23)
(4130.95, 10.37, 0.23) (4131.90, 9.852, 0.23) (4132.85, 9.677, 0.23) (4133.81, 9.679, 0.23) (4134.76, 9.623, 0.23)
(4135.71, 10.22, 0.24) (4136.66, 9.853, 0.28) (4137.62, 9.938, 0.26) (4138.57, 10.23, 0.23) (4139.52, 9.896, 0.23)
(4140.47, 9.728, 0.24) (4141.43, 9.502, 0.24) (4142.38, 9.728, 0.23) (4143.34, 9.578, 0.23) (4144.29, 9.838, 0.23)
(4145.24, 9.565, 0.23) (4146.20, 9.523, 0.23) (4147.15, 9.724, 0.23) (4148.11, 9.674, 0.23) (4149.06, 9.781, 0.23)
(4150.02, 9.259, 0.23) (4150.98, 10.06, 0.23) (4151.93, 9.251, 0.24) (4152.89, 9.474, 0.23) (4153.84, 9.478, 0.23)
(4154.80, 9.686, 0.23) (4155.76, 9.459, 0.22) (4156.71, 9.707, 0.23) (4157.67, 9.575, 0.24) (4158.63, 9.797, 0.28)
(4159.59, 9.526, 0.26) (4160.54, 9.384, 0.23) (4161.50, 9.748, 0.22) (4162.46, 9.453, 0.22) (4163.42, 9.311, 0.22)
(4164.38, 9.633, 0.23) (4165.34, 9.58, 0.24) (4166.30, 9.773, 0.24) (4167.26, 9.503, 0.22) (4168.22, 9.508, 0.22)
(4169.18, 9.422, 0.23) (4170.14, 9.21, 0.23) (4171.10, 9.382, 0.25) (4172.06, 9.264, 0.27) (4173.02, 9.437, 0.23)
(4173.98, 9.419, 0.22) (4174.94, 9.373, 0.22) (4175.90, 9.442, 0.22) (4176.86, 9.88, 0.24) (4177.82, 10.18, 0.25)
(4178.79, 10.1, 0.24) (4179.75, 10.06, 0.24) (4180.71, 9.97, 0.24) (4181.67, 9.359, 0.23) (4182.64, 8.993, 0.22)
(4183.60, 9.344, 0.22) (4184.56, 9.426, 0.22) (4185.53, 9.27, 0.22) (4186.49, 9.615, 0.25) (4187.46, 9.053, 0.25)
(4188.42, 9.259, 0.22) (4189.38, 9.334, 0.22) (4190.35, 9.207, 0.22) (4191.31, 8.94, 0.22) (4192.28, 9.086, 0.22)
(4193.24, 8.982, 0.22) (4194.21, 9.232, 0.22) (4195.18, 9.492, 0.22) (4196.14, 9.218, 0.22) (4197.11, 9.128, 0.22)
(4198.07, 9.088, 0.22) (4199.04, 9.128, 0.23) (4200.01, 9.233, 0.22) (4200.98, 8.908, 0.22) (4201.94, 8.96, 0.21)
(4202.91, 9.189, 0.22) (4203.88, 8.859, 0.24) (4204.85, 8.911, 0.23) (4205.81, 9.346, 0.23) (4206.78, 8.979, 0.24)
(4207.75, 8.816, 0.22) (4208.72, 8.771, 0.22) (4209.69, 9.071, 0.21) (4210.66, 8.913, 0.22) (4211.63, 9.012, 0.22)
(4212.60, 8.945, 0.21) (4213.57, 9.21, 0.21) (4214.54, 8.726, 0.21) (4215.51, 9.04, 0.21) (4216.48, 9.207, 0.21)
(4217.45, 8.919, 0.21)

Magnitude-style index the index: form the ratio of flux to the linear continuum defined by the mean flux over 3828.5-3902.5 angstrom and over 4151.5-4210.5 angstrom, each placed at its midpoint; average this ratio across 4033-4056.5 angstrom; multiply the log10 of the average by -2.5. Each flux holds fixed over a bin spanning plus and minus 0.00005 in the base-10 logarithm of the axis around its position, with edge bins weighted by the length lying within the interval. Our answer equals 0.10 mag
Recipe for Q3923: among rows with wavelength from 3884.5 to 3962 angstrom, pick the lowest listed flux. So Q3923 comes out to 10.49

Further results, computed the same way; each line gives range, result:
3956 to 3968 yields 10.83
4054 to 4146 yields 9.483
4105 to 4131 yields 9.54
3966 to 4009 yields 9.817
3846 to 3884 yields 11.71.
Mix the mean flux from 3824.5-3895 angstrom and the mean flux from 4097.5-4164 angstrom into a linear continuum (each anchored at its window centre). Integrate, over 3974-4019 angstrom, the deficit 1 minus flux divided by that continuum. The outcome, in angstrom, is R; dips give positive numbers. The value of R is 3.66 angstrom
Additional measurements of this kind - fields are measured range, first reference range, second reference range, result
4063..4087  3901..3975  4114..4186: 0.3 angstrom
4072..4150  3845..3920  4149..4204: -2.3 angstrom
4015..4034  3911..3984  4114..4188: 1.4 angstrom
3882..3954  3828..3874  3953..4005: 1.3 angstrom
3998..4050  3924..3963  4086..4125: 4.4 angstrom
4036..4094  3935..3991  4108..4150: 2.4 angstrom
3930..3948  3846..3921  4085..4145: 1.3 angstrom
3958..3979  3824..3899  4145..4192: 0.1 angstrom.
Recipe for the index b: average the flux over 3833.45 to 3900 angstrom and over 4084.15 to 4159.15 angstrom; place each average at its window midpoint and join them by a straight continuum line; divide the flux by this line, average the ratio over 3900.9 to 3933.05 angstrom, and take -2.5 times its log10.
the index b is 0.07 mag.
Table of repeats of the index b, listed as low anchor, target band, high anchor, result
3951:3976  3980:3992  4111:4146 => 0.06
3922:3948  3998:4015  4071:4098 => 0.05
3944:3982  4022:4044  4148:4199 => 0.08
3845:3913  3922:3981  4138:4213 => 0.05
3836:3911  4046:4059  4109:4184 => 0.10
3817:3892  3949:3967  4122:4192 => 0.03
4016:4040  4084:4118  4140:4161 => -0.11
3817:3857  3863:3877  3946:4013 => -0.18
